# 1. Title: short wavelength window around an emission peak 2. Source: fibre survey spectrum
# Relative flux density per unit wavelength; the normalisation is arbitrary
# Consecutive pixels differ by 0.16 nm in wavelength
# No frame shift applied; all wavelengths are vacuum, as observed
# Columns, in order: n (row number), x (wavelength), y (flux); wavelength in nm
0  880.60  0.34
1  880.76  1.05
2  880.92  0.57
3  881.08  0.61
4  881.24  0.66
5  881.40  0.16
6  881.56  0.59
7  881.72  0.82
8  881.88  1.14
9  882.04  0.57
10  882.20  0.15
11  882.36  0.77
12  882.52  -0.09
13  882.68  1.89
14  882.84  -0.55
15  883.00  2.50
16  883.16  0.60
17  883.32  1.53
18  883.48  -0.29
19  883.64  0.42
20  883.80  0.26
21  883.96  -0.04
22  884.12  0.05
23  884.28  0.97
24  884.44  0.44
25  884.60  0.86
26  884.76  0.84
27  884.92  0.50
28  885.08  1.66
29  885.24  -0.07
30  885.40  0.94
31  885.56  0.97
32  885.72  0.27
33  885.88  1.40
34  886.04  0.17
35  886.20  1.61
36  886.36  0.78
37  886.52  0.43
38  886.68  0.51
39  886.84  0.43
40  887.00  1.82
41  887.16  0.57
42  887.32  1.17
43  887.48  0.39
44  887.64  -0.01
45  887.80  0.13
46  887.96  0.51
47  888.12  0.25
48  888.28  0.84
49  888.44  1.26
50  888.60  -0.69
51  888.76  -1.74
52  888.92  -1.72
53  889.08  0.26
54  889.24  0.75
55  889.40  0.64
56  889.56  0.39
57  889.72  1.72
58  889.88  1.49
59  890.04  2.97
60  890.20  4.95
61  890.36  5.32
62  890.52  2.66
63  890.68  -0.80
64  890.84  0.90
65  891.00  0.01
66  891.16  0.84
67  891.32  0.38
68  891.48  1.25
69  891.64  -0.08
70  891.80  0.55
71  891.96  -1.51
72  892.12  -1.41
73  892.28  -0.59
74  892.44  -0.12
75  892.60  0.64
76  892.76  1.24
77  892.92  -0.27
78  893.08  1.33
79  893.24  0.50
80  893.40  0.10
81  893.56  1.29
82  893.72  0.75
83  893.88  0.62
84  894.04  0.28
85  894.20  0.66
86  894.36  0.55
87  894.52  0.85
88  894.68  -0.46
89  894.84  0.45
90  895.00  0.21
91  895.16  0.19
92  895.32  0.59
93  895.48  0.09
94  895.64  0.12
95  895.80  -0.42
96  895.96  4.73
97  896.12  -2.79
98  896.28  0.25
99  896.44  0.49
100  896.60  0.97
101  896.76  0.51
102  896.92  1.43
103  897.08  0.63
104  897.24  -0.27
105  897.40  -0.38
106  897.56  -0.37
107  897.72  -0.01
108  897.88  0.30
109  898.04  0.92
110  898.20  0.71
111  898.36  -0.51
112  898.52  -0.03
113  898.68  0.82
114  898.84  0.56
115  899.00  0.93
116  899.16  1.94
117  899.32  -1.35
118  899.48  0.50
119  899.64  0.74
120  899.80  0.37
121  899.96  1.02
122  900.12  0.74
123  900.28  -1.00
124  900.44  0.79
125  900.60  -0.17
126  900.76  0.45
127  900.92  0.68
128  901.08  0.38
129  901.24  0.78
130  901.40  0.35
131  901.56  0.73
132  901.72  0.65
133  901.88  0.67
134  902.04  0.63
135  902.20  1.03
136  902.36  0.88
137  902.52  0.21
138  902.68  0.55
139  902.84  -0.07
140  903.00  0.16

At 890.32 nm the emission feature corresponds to Hbeta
